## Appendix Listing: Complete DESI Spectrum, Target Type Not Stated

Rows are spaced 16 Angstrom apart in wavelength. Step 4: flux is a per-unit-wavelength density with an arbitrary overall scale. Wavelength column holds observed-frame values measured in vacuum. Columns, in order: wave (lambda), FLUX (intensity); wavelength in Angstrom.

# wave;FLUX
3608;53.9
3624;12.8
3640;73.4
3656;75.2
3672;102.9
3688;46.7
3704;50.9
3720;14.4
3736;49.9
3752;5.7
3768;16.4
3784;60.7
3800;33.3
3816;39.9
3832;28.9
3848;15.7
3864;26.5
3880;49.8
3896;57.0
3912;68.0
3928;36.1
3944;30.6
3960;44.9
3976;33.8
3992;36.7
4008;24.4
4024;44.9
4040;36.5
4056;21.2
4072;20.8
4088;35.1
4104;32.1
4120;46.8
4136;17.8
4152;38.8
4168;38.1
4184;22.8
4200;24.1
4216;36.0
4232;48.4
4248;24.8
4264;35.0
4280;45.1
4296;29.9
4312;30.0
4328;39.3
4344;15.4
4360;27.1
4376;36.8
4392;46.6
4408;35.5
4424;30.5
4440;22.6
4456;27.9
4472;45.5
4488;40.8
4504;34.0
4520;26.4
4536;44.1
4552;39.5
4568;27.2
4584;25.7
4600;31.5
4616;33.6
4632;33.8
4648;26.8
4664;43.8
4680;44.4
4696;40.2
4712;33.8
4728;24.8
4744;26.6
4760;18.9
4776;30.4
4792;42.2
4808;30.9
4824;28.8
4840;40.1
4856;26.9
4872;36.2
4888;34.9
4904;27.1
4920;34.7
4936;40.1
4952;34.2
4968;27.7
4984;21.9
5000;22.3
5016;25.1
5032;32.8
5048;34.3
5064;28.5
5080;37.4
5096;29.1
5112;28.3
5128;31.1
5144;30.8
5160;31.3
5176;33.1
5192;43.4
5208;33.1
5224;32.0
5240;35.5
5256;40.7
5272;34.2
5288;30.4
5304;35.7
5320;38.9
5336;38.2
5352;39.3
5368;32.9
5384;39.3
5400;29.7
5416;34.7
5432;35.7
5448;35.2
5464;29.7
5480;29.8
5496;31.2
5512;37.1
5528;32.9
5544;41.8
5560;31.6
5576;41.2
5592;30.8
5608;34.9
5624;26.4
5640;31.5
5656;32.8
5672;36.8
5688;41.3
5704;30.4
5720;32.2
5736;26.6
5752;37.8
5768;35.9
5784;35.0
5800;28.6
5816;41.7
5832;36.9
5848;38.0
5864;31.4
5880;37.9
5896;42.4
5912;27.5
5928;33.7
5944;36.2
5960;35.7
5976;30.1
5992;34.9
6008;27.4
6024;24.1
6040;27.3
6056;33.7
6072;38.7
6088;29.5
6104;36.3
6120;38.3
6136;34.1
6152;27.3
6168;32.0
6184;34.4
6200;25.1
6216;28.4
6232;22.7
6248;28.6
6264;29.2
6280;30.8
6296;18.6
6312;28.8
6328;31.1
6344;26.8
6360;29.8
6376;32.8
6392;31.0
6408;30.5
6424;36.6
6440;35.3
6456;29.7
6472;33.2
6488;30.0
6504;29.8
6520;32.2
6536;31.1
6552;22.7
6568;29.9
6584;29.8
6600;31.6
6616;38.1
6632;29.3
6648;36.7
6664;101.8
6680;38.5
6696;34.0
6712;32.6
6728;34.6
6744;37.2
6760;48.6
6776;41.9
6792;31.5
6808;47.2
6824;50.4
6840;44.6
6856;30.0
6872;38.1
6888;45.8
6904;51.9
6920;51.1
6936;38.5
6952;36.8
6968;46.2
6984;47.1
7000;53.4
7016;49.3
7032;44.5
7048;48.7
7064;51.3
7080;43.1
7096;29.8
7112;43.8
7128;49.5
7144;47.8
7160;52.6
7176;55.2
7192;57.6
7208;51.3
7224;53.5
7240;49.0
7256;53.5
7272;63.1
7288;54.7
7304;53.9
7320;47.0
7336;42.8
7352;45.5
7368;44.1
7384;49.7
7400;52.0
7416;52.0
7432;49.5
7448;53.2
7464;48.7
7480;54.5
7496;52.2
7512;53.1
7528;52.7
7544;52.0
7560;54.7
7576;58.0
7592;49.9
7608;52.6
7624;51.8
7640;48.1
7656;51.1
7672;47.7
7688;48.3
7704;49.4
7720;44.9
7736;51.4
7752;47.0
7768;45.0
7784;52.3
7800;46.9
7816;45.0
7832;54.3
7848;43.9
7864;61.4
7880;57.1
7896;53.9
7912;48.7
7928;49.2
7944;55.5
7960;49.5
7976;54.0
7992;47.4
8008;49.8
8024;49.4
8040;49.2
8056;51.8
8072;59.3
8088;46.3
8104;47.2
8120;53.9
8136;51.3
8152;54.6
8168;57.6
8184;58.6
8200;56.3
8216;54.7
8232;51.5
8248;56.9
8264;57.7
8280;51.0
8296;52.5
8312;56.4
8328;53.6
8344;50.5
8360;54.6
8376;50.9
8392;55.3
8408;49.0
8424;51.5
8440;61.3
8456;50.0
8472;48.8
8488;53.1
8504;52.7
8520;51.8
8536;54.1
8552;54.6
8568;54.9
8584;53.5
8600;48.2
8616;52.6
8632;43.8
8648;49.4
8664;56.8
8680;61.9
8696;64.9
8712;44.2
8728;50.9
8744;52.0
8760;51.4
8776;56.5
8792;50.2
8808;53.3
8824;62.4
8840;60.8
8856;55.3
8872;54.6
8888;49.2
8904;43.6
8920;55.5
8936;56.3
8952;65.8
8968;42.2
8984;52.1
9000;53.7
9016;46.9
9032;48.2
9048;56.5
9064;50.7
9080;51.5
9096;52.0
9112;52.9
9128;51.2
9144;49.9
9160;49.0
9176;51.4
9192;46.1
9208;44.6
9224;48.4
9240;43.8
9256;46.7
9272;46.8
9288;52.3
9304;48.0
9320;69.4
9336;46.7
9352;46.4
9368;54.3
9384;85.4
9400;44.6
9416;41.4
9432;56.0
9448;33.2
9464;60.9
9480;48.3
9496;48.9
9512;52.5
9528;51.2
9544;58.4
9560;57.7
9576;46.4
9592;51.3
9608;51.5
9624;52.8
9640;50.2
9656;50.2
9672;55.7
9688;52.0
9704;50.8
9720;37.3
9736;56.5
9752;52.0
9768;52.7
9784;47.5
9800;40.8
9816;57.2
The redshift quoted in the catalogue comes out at 0.787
